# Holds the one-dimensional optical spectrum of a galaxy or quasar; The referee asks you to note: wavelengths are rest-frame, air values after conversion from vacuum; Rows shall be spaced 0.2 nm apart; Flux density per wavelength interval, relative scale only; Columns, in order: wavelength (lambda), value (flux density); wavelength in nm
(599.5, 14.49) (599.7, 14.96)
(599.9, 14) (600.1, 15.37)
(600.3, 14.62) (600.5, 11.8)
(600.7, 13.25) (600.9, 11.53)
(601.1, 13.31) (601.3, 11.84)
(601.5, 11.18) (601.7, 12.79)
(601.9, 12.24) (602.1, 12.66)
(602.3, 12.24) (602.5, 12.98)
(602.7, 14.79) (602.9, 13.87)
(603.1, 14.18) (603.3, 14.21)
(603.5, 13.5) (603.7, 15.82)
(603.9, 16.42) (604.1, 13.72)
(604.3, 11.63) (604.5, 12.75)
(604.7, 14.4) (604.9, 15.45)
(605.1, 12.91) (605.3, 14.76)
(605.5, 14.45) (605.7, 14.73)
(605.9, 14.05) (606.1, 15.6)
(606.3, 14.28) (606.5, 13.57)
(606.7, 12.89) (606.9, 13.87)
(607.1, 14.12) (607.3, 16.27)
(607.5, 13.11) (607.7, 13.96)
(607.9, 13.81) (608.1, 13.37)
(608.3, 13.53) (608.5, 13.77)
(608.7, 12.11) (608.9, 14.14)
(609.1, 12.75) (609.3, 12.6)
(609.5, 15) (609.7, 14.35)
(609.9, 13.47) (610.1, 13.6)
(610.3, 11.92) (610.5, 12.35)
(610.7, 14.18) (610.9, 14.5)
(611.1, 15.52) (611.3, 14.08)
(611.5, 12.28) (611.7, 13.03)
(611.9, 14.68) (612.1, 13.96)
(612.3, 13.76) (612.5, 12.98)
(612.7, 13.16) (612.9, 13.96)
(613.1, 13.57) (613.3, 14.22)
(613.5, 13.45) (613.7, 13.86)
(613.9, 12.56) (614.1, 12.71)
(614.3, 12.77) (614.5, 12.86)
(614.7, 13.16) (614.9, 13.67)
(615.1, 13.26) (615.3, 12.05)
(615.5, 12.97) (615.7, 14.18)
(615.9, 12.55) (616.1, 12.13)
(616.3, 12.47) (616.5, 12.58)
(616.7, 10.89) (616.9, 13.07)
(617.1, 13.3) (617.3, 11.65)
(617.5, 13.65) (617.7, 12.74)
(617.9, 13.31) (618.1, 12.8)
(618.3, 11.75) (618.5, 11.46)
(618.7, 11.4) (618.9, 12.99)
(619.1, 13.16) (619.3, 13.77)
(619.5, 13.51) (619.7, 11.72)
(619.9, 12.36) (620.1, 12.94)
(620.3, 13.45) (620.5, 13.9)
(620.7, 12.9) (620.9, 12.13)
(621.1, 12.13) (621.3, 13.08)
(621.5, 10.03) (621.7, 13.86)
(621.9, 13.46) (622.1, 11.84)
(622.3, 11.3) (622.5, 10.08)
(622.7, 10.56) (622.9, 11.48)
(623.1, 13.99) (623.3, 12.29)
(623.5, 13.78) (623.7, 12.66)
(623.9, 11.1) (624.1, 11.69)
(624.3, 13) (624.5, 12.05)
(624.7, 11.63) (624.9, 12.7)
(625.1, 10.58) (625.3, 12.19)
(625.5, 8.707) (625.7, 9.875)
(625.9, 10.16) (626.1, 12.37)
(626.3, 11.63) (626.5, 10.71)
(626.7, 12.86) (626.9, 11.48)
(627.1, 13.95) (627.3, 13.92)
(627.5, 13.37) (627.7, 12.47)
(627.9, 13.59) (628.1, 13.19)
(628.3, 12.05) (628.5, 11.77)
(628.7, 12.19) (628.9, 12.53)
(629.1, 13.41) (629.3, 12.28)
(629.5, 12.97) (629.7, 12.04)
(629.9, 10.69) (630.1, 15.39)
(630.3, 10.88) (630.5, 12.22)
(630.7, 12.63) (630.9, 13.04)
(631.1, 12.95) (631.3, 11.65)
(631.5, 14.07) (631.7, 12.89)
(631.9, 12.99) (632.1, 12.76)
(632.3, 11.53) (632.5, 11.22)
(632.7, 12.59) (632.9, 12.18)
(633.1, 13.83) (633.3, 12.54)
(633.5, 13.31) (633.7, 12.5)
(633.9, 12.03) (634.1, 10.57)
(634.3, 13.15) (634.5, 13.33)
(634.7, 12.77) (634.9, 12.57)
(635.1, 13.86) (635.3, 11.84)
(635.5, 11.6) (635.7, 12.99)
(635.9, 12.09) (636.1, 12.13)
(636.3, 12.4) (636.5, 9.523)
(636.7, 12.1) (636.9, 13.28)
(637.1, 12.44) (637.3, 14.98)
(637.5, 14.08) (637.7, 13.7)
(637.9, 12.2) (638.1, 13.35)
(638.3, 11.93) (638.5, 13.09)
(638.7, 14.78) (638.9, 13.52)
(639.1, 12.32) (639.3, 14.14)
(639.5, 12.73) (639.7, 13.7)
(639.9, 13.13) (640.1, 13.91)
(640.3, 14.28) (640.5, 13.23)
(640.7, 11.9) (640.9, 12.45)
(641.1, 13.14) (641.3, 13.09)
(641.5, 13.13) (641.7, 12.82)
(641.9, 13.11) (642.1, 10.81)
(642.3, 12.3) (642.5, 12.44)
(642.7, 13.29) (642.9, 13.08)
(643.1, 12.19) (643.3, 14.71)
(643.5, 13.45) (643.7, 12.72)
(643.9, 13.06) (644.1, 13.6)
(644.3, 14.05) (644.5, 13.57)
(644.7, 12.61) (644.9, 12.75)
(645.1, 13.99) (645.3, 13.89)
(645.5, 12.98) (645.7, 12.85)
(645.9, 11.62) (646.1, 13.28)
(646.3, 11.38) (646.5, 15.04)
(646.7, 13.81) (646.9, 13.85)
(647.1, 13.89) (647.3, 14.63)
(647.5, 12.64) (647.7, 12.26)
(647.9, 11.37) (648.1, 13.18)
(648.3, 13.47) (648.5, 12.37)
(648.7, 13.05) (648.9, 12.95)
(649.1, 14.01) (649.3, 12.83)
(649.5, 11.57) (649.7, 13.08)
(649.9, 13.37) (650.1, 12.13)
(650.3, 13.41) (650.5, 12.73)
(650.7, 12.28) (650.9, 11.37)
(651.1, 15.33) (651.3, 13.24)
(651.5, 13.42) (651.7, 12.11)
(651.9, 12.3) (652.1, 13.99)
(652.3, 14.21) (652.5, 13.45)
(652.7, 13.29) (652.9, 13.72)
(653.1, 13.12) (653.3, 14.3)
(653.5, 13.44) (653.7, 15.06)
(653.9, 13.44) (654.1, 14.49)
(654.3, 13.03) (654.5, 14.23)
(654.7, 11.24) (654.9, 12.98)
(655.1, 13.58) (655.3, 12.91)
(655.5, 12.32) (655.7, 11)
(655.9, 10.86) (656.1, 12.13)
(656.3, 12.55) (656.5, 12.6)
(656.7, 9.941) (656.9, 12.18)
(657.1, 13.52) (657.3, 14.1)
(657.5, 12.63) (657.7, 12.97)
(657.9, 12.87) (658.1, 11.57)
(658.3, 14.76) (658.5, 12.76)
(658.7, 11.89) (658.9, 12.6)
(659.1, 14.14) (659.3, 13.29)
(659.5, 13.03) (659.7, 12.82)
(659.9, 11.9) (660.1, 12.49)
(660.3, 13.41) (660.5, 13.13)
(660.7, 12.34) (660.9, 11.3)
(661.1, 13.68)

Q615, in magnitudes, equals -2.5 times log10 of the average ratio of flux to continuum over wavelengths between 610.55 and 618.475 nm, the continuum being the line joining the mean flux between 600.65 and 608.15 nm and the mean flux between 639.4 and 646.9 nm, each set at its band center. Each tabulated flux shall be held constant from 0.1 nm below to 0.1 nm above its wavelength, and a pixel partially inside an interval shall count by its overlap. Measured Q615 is 0.03 mag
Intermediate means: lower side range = 13.7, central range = 13.2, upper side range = 13.1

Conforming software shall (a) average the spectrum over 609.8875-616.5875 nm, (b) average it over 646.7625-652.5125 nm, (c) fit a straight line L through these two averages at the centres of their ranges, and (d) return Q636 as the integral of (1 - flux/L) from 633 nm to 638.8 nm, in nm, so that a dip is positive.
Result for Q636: 0.19 nm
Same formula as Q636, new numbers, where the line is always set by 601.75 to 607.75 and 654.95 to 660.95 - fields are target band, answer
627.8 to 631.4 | 0.22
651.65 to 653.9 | -0.15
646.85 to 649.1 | -0.04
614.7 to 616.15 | 0.07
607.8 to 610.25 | 0.06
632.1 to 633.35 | 0.09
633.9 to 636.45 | 0.16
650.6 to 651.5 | -0.02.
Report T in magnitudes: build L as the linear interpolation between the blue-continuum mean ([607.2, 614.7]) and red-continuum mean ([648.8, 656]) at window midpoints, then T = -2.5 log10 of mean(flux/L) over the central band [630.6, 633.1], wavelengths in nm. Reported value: 0.06 mag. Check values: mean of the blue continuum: 13.6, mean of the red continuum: 13.1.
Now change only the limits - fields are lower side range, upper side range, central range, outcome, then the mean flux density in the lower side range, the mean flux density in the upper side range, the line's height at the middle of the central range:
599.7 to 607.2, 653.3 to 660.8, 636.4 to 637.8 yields 0.02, 13.7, 12.8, 13.2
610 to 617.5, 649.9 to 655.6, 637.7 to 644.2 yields 0.01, 13.2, 13.3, 13.2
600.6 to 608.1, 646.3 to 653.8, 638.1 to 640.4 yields -0.01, 13.7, 13.2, 13.3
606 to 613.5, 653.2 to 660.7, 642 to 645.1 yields 0.01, 13.7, 12.9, 13.1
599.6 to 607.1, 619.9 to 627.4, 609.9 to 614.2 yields -0.04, 13.7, 12.1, 13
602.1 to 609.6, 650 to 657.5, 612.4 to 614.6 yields 0.04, 13.9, 13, 13.8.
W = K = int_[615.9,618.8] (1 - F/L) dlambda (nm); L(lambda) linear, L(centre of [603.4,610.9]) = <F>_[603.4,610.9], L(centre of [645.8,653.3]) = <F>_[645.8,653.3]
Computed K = 0.28 nm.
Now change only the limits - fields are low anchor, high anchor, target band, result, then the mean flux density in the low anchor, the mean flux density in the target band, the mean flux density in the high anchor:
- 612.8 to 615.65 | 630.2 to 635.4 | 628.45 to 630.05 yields 0.04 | 13.2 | 12.3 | 12.5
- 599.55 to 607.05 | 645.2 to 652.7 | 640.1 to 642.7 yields 0.07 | 13.7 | 12.8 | 13.1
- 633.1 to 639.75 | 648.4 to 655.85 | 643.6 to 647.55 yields -0.11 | 12.8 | 13.3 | 13.1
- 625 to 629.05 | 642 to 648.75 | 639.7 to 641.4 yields -0.05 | 12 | 13.2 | 13.1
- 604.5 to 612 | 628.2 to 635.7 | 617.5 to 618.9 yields 0.09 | 13.9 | 12.4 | 12.5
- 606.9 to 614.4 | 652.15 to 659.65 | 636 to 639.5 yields 0.08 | 13.6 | 12.9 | 13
